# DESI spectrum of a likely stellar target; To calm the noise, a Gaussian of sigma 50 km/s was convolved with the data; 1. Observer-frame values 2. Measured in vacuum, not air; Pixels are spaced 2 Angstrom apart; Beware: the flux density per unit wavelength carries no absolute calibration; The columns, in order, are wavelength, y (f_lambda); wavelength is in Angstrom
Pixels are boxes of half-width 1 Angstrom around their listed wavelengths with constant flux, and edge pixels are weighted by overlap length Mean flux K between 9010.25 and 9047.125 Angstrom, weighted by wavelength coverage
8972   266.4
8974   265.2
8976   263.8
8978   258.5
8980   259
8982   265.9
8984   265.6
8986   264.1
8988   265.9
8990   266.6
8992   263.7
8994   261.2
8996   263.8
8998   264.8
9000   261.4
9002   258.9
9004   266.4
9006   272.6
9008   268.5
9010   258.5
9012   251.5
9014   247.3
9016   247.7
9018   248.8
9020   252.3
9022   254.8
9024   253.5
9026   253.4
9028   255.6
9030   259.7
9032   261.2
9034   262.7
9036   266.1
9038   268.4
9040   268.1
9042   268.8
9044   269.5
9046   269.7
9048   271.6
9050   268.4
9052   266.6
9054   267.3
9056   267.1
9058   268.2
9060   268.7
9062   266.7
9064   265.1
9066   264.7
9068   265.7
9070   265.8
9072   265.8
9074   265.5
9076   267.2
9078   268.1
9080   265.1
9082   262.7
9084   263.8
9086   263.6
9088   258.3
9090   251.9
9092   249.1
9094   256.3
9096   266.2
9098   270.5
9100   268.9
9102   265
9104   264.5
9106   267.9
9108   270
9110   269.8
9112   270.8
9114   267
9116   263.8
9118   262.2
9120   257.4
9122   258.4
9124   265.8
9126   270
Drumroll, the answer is 259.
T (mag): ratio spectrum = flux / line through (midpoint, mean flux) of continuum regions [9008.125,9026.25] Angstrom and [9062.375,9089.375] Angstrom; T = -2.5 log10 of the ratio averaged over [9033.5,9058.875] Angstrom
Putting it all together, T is -0.039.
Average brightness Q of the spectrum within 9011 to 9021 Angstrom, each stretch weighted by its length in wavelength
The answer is 250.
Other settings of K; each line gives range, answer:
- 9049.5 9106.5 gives 265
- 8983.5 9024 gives 260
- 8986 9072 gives 263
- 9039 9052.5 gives 269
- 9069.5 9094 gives 262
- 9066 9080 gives 266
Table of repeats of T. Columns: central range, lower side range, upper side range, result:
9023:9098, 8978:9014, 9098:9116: 0.01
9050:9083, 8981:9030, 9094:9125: -0.01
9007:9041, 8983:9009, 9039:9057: 0.04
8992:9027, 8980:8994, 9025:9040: 0.02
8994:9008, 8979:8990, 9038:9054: 0.00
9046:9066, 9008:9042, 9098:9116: -0.03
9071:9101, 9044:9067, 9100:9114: 0.02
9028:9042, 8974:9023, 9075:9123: -0.01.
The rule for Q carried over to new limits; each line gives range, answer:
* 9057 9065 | 267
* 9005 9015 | 260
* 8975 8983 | 262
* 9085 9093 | 256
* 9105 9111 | 269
